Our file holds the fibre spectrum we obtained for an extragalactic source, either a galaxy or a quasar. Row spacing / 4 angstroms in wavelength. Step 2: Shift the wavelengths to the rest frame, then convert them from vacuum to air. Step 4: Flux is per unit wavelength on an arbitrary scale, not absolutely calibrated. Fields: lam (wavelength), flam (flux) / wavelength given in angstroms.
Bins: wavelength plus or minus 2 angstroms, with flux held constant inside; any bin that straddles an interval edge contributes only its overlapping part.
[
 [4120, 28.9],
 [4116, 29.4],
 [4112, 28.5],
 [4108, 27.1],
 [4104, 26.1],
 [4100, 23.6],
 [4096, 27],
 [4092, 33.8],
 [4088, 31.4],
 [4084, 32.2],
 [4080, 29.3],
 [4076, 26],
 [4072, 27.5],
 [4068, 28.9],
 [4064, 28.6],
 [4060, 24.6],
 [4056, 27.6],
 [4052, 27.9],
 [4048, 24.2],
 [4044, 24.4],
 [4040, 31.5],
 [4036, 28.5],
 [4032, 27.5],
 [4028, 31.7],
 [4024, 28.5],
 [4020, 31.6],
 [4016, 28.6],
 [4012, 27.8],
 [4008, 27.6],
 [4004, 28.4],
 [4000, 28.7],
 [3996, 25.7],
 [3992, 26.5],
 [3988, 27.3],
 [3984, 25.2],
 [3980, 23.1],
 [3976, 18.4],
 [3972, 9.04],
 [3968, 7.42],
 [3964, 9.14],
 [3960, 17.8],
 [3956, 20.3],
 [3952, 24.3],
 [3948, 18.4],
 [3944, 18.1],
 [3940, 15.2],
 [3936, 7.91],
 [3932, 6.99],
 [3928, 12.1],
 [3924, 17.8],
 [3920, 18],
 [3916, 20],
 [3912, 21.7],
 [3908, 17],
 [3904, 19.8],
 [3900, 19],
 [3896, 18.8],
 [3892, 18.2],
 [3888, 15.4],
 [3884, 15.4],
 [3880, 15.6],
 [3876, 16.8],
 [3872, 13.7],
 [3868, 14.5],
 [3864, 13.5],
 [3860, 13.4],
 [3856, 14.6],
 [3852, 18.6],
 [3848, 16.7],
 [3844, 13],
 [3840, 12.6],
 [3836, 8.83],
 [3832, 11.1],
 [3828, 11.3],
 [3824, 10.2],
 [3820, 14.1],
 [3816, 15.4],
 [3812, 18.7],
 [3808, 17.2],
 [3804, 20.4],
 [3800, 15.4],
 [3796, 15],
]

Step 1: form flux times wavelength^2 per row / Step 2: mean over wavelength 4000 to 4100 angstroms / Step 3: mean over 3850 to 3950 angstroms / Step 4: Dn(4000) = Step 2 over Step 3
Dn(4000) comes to 1.9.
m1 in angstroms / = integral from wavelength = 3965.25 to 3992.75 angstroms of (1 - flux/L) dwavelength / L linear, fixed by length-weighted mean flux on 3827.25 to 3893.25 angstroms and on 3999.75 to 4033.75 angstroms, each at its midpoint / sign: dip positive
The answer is 7.2 angstroms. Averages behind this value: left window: 14.3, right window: 29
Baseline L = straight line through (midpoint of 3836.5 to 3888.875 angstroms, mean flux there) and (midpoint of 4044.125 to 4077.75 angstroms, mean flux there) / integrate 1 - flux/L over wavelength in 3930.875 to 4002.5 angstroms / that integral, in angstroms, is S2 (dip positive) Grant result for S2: 9.35 angstroms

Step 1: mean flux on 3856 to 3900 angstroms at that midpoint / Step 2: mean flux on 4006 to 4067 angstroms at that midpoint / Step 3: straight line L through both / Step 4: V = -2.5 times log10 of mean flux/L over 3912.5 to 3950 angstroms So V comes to 0.28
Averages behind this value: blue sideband 15.6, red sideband 28.1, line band 15.2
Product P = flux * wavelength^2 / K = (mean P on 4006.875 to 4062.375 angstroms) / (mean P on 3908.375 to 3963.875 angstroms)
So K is 1.78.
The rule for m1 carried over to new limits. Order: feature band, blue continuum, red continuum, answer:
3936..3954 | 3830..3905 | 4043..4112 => 1.91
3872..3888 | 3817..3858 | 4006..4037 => 1.16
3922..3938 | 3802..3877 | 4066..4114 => 6.76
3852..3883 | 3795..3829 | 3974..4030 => 6.50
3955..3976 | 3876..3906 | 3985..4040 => 9.71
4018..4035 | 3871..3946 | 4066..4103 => -3.53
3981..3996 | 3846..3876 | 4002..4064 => -0.81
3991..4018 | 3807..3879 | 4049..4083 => -4.29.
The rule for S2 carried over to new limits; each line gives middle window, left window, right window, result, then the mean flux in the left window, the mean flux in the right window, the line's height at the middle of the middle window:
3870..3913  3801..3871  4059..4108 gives 0.6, 14.4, 28.3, 17.5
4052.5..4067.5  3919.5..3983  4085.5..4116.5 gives -1.5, 15.3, 28.4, 24.8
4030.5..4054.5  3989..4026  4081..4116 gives 0.9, 28.1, 28.8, 28.4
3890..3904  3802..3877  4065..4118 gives -0.9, 14.4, 28.5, 17.6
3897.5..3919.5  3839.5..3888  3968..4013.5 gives -1.7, 15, 23.6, 18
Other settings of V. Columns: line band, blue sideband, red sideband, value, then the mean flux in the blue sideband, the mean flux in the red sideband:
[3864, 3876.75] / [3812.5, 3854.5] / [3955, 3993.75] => 0.008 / 13.4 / 18.3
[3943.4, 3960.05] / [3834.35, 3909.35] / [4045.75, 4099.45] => 0.024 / 15.6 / 28.2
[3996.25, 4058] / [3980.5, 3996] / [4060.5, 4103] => -0.047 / 25.9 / 28.6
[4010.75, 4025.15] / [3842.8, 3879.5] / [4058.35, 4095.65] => -0.159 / 15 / 29.1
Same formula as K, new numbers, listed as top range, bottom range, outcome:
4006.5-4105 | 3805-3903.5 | 2.09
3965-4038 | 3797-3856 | 1.87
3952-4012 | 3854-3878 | 1.58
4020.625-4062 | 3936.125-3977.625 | 1.88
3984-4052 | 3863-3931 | 1.77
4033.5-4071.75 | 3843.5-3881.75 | 1.99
